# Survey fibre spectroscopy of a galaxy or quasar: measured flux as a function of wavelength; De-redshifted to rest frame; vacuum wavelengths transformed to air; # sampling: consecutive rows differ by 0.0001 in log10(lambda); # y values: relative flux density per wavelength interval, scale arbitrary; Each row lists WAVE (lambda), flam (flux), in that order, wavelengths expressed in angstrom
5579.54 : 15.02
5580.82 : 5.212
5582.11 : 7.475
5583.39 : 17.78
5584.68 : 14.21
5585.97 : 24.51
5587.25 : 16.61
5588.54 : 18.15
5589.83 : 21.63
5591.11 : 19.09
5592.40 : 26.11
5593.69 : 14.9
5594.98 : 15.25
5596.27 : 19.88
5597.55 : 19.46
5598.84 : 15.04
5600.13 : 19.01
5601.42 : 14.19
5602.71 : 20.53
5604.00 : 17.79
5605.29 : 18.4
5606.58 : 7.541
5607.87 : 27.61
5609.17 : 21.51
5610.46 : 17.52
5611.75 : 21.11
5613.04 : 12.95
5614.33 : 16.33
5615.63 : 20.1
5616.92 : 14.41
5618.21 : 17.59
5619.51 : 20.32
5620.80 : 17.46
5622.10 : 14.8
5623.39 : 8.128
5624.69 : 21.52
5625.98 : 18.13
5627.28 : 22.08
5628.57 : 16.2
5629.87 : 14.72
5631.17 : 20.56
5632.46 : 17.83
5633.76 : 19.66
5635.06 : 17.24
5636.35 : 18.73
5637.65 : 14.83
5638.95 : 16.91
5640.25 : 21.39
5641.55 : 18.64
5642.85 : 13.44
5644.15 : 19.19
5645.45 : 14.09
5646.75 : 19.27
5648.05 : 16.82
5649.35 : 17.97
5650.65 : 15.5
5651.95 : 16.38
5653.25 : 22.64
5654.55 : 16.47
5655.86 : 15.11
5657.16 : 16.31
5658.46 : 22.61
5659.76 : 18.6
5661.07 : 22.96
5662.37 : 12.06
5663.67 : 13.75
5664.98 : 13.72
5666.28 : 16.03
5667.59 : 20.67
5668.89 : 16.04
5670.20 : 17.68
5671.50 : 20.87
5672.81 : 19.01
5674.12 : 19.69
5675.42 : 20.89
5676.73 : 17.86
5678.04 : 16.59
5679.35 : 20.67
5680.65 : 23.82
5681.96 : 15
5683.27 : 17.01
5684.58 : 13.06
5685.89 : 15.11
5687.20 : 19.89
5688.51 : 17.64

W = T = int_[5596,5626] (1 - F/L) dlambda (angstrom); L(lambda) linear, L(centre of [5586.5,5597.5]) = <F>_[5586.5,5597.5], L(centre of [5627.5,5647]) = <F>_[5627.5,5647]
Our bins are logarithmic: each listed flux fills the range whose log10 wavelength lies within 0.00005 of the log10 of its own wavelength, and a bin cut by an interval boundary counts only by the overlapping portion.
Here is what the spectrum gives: 1.5 angstrom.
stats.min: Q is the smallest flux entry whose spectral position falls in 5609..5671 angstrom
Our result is 8.128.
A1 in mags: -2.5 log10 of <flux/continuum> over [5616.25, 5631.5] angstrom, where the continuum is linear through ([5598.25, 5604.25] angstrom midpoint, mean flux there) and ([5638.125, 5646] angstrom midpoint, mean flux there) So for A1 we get 0.011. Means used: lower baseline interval 17.3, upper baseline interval 17.2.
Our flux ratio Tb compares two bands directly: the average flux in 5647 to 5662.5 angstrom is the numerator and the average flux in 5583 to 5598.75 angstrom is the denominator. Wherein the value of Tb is 0.96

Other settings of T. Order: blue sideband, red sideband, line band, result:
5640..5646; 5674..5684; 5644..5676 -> 0.4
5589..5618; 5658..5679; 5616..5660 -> 1.4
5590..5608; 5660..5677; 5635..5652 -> 0.7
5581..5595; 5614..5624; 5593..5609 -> -0.7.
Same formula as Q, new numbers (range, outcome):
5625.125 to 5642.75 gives 14.72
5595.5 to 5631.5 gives 7.541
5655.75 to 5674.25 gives 12.06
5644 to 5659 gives 14.09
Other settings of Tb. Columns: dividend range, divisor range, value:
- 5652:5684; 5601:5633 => 1.03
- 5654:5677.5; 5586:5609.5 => 0.96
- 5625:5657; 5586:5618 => 0.97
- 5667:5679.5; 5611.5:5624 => 1.17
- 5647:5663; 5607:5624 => 1.02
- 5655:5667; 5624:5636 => 0.90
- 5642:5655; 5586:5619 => 0.94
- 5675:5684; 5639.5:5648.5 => 1.07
